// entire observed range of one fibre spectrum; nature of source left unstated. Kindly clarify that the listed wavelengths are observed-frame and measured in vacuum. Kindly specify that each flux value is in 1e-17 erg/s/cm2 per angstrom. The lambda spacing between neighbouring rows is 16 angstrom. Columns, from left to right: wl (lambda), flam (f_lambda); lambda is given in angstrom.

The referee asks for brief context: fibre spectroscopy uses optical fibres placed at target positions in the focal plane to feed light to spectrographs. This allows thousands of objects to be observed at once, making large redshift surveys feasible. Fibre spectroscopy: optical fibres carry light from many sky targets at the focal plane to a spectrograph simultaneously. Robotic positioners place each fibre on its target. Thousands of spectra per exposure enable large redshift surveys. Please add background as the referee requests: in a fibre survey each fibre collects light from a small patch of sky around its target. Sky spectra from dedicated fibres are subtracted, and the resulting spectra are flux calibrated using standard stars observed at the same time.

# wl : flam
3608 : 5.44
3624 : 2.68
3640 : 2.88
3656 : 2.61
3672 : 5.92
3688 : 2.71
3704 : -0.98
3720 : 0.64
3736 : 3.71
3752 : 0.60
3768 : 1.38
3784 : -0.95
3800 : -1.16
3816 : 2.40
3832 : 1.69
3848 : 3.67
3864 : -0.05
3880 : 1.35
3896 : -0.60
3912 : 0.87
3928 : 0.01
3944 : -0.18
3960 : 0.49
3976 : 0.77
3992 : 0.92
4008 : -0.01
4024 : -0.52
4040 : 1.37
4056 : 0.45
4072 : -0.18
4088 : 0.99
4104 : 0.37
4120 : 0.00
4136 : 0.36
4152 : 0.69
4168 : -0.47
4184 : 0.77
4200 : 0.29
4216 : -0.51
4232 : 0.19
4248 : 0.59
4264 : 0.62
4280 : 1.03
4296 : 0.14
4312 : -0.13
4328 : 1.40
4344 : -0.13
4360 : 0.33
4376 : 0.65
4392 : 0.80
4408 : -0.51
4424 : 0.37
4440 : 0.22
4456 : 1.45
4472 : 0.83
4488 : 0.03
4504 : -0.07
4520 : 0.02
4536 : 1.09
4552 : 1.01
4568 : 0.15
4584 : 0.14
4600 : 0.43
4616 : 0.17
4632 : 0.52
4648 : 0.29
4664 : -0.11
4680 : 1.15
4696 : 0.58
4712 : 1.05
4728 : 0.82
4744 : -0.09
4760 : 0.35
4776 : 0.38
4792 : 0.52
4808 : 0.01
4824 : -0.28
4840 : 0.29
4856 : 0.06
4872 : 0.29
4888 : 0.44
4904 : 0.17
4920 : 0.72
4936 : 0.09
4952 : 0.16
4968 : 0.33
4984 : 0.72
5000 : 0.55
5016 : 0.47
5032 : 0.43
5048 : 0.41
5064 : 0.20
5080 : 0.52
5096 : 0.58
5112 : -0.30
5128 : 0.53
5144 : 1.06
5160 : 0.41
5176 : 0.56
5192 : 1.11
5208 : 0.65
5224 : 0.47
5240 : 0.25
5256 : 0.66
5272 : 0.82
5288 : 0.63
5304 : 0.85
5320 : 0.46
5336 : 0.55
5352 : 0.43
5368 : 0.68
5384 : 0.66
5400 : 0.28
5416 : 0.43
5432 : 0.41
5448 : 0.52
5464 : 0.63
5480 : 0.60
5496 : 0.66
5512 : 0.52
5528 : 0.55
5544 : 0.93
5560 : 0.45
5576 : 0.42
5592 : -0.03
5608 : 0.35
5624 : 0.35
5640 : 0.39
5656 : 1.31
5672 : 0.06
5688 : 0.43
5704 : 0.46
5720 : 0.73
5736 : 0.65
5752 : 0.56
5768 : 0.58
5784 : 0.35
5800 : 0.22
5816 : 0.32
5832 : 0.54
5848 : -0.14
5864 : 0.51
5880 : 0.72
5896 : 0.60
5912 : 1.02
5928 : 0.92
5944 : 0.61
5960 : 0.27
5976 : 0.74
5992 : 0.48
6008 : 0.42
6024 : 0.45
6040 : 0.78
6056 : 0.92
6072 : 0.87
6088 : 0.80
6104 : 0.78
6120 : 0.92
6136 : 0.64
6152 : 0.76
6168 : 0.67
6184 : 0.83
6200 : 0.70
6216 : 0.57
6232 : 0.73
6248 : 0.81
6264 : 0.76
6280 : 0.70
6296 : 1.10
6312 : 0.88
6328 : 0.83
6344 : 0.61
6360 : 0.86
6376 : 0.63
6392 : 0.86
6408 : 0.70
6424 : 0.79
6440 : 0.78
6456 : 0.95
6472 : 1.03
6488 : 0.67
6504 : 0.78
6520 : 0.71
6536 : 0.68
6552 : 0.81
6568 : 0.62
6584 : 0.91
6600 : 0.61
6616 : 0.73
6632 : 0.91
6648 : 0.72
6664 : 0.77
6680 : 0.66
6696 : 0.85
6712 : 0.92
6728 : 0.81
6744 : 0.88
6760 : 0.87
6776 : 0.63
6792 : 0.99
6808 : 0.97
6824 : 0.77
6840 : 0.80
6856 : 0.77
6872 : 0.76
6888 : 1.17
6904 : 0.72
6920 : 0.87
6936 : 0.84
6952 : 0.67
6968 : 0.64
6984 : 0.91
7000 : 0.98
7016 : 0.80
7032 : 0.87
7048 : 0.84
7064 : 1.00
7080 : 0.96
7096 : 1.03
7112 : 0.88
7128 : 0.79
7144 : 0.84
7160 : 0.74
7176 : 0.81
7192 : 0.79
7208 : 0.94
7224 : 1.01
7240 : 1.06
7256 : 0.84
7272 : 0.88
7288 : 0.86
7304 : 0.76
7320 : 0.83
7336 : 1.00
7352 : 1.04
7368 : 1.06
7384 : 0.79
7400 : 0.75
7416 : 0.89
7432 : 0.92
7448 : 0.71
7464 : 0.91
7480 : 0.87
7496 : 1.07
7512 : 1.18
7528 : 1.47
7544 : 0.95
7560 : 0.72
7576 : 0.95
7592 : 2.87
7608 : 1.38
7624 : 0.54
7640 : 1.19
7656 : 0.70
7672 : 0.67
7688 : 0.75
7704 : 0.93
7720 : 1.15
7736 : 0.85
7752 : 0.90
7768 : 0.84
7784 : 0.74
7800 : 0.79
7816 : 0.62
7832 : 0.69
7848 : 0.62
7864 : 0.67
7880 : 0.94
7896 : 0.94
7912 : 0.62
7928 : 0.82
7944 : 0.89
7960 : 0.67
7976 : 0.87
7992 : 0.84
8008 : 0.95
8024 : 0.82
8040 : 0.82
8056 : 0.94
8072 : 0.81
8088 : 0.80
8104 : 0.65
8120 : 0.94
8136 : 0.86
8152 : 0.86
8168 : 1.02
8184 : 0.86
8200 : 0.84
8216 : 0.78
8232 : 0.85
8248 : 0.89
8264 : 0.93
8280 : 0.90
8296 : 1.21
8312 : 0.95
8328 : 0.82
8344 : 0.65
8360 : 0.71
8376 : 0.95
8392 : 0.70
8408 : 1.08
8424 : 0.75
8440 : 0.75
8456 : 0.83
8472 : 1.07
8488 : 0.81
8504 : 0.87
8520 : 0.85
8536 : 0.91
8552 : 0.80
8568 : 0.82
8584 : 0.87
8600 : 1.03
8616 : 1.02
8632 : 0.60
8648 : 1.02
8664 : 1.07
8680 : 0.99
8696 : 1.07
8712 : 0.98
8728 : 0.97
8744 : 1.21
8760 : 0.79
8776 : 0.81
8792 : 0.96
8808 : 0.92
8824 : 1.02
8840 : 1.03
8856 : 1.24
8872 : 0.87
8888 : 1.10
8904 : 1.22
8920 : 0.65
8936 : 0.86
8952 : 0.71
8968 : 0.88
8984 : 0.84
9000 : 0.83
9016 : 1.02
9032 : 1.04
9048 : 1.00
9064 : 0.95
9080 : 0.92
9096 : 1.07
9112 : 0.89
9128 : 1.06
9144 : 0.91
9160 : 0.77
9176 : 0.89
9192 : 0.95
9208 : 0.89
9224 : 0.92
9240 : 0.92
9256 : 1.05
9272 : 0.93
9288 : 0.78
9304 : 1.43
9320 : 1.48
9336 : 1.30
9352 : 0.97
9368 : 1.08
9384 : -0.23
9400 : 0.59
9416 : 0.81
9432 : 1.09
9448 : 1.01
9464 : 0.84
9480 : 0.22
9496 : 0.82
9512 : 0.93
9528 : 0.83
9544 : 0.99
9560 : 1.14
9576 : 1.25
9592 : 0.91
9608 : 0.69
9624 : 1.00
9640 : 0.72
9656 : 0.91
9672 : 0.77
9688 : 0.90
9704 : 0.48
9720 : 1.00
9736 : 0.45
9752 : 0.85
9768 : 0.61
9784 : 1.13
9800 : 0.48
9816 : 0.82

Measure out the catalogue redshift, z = 0.52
